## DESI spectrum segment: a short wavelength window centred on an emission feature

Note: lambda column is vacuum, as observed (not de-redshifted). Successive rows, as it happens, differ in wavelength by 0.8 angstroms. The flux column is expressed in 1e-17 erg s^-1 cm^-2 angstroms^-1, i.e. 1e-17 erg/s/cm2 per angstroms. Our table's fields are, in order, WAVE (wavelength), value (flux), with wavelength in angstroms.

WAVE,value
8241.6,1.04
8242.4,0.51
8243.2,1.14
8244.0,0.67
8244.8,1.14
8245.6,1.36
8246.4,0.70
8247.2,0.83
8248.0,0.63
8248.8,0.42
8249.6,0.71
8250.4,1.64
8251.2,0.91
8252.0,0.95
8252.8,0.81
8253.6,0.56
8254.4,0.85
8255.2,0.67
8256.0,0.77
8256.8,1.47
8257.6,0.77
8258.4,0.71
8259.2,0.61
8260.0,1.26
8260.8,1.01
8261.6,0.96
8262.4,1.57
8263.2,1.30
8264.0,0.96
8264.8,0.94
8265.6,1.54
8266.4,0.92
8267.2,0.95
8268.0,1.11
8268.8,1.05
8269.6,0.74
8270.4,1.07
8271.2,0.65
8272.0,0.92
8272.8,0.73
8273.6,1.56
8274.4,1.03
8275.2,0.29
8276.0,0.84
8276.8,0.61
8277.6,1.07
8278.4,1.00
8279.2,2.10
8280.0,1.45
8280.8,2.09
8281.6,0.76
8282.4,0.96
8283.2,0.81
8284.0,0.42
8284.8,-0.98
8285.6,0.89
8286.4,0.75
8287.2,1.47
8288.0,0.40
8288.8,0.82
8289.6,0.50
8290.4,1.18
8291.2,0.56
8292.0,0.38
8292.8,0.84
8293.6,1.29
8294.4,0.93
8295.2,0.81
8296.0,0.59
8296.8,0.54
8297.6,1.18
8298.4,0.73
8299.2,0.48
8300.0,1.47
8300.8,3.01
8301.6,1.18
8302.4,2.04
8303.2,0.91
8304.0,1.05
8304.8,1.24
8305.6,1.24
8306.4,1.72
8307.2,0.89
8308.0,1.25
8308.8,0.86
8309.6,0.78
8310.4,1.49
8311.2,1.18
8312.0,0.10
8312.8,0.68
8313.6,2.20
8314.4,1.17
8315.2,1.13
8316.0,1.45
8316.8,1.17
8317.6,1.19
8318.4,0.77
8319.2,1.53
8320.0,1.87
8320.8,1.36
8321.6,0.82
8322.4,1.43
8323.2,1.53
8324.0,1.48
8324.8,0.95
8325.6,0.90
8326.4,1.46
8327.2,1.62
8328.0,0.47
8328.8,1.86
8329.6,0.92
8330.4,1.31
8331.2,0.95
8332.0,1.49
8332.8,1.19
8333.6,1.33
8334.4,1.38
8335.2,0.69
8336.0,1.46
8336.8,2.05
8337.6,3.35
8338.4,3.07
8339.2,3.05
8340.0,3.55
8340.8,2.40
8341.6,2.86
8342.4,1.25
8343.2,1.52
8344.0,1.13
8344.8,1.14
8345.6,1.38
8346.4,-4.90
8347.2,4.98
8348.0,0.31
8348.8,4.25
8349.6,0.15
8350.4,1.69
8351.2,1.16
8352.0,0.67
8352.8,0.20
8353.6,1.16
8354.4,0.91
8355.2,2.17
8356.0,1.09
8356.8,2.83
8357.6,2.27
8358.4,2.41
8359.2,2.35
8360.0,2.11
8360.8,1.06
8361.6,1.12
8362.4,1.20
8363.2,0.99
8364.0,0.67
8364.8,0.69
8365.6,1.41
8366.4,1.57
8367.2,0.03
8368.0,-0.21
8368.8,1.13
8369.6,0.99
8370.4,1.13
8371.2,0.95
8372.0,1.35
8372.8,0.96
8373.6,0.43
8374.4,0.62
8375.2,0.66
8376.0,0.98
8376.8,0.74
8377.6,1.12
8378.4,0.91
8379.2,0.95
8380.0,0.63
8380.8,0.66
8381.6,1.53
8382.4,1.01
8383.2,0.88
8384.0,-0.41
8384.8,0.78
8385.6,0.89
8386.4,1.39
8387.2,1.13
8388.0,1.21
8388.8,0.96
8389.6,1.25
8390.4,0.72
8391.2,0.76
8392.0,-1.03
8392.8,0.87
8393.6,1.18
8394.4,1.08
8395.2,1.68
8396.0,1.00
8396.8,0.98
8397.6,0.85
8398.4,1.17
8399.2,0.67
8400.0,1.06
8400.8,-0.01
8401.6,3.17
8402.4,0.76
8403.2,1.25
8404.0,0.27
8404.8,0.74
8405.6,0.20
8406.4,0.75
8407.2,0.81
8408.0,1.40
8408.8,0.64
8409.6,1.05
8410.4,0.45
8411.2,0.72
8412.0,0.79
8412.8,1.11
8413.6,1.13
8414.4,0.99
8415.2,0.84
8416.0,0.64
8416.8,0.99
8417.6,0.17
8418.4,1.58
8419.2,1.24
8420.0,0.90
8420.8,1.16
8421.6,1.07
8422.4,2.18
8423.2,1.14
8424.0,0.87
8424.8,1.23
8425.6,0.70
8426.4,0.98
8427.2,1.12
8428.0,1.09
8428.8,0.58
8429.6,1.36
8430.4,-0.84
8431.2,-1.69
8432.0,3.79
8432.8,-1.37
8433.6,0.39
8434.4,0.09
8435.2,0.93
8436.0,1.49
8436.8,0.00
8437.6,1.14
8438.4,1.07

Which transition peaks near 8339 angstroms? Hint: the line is [S II]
